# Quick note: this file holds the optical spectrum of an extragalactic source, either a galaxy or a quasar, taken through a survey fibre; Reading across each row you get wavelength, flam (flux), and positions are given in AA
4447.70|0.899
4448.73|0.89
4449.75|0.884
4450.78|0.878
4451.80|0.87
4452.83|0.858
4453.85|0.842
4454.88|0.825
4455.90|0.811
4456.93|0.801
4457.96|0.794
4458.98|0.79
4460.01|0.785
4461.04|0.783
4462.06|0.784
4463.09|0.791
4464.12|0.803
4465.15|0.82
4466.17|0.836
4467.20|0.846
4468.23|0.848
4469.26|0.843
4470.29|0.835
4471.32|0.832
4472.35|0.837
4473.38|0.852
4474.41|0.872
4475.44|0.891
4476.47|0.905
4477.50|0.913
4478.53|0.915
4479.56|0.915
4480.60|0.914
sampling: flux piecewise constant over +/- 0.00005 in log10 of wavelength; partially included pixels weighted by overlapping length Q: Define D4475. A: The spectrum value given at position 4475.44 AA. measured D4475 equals 0.891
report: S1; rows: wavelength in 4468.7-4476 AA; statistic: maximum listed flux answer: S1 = 0.891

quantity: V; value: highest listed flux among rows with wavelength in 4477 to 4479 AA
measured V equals 0.915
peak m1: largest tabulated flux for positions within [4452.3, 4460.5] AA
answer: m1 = 0.858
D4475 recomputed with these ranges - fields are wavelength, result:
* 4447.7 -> 0.899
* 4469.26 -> 0.843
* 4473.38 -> 0.852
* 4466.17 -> 0.836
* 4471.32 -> 0.832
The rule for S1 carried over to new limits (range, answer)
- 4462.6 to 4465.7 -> 0.82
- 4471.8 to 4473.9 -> 0.852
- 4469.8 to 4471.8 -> 0.835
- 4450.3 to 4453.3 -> 0.878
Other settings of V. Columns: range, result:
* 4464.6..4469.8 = 0.848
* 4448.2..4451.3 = 0.89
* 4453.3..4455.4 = 0.842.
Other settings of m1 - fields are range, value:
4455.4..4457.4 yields 0.811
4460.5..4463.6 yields 0.791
